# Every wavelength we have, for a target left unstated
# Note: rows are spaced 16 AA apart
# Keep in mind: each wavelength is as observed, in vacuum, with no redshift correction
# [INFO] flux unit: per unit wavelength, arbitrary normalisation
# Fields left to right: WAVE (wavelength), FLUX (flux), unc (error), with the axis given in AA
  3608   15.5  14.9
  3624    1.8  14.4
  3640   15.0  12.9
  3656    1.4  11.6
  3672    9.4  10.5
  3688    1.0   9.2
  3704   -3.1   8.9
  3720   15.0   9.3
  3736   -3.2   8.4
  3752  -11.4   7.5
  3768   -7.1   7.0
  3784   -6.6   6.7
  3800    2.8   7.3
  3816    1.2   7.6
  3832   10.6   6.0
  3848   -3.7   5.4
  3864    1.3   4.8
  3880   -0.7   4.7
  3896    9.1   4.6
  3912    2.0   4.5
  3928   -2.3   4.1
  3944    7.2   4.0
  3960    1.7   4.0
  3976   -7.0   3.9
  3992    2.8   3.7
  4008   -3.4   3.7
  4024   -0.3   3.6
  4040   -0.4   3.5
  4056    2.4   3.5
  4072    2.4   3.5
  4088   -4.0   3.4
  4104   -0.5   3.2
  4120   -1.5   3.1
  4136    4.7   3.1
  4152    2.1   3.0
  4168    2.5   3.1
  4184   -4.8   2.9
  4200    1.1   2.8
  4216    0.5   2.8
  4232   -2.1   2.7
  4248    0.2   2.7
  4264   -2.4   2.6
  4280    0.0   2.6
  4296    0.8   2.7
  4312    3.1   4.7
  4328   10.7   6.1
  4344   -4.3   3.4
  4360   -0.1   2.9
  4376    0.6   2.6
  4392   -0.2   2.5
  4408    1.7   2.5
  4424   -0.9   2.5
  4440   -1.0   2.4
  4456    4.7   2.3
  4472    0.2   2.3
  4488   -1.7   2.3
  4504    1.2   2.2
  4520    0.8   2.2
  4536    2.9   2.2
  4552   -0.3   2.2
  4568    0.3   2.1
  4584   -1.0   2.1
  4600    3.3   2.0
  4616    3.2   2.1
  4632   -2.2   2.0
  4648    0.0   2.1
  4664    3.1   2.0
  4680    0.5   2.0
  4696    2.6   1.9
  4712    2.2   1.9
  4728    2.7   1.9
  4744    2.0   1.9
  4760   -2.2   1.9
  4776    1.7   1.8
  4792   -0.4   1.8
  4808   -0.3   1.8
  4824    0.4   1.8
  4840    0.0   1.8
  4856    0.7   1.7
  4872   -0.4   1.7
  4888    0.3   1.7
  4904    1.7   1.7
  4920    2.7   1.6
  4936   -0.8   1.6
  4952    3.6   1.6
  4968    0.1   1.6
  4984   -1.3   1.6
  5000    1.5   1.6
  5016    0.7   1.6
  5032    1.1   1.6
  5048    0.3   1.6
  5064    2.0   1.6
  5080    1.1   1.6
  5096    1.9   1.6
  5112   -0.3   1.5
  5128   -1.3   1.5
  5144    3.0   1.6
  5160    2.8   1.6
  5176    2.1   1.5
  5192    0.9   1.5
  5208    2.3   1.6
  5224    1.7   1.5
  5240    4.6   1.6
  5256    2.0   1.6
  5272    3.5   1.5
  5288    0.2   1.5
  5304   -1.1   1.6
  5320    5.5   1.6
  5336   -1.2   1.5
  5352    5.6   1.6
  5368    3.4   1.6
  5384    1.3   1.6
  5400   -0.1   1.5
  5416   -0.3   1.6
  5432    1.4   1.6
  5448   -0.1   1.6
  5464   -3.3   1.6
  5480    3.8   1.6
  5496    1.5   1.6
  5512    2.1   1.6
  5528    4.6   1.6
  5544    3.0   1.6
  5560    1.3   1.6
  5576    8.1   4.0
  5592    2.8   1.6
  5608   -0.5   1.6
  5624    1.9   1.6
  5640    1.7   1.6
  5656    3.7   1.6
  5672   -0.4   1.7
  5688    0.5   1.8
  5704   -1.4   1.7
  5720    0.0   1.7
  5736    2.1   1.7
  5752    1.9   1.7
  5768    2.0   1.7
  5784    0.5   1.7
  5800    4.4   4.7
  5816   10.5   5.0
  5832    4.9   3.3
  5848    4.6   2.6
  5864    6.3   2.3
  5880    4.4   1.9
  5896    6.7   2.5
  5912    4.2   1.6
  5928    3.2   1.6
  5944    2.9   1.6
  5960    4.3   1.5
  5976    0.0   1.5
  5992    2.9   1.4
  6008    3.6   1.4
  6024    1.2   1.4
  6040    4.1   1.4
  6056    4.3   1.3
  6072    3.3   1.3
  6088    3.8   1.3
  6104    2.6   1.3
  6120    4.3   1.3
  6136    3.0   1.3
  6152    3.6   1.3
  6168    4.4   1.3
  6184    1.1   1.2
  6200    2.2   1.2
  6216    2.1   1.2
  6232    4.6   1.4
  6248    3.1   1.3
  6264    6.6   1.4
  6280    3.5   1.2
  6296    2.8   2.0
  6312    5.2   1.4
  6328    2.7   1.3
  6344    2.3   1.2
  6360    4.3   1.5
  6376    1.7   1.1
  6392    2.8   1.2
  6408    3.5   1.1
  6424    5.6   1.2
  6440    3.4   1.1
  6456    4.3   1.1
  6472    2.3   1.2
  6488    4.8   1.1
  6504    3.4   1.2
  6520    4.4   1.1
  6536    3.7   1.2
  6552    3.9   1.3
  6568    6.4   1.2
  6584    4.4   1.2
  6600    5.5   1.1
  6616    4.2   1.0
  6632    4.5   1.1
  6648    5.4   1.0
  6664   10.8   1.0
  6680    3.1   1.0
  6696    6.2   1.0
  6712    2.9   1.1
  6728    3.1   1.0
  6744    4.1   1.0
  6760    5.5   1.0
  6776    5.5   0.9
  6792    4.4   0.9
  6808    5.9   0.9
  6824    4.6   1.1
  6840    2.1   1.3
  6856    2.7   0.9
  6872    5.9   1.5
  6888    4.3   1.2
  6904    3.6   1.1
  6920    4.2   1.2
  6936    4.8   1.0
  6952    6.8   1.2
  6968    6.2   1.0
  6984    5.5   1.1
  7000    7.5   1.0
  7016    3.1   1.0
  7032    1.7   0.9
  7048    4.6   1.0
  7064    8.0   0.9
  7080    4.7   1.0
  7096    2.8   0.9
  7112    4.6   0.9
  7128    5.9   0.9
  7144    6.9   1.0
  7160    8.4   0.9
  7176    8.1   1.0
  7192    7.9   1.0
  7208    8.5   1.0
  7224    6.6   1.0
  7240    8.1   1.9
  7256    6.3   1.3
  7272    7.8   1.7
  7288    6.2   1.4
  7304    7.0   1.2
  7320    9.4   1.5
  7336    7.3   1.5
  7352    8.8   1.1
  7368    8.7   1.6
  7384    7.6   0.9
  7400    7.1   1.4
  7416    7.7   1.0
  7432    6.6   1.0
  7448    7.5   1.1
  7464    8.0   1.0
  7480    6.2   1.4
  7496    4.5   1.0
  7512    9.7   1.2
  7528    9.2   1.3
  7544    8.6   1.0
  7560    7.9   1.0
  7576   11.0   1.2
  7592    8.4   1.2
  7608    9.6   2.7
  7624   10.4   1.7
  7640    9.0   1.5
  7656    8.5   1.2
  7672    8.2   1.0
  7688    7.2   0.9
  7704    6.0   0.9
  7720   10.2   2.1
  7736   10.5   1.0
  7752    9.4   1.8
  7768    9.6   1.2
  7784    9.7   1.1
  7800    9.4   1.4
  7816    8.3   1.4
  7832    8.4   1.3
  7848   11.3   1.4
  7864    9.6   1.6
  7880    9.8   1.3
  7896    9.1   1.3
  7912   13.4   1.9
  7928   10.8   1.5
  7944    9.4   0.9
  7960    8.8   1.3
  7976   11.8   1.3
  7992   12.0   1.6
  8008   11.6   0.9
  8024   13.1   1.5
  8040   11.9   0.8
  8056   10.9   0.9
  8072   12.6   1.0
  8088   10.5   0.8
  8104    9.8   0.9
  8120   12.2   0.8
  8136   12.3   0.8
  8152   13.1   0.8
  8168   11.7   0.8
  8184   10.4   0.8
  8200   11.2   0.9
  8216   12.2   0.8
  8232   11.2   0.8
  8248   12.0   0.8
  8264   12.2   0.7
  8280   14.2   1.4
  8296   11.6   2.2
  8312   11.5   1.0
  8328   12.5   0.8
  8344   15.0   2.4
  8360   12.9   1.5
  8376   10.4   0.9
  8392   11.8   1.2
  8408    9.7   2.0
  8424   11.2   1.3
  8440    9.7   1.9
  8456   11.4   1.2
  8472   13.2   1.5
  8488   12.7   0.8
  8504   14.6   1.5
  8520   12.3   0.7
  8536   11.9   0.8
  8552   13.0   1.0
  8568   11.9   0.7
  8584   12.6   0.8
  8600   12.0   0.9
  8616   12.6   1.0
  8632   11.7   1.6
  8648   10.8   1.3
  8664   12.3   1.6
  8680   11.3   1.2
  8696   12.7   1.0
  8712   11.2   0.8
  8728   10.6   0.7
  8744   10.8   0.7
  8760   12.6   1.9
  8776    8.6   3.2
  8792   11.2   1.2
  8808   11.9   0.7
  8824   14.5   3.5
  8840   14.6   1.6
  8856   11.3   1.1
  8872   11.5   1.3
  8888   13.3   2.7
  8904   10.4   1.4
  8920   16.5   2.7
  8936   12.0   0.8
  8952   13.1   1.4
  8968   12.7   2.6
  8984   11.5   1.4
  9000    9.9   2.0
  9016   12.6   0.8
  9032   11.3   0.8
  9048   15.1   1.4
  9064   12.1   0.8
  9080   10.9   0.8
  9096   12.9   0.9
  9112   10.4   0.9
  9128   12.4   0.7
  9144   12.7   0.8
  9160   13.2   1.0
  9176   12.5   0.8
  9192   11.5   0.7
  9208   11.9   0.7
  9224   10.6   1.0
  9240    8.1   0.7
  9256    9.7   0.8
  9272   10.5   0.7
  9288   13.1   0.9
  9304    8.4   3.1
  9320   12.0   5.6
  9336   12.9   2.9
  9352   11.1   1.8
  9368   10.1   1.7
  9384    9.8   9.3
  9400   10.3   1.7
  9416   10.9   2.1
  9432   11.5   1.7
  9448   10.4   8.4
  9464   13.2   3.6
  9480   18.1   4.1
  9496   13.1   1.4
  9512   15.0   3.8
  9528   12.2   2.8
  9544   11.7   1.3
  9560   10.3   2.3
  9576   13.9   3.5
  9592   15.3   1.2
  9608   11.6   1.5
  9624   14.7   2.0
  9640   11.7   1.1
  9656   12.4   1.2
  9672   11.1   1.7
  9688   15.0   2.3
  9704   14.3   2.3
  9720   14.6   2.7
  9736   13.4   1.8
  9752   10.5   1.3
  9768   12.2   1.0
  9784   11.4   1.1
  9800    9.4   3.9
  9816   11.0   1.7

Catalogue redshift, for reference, 0.787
